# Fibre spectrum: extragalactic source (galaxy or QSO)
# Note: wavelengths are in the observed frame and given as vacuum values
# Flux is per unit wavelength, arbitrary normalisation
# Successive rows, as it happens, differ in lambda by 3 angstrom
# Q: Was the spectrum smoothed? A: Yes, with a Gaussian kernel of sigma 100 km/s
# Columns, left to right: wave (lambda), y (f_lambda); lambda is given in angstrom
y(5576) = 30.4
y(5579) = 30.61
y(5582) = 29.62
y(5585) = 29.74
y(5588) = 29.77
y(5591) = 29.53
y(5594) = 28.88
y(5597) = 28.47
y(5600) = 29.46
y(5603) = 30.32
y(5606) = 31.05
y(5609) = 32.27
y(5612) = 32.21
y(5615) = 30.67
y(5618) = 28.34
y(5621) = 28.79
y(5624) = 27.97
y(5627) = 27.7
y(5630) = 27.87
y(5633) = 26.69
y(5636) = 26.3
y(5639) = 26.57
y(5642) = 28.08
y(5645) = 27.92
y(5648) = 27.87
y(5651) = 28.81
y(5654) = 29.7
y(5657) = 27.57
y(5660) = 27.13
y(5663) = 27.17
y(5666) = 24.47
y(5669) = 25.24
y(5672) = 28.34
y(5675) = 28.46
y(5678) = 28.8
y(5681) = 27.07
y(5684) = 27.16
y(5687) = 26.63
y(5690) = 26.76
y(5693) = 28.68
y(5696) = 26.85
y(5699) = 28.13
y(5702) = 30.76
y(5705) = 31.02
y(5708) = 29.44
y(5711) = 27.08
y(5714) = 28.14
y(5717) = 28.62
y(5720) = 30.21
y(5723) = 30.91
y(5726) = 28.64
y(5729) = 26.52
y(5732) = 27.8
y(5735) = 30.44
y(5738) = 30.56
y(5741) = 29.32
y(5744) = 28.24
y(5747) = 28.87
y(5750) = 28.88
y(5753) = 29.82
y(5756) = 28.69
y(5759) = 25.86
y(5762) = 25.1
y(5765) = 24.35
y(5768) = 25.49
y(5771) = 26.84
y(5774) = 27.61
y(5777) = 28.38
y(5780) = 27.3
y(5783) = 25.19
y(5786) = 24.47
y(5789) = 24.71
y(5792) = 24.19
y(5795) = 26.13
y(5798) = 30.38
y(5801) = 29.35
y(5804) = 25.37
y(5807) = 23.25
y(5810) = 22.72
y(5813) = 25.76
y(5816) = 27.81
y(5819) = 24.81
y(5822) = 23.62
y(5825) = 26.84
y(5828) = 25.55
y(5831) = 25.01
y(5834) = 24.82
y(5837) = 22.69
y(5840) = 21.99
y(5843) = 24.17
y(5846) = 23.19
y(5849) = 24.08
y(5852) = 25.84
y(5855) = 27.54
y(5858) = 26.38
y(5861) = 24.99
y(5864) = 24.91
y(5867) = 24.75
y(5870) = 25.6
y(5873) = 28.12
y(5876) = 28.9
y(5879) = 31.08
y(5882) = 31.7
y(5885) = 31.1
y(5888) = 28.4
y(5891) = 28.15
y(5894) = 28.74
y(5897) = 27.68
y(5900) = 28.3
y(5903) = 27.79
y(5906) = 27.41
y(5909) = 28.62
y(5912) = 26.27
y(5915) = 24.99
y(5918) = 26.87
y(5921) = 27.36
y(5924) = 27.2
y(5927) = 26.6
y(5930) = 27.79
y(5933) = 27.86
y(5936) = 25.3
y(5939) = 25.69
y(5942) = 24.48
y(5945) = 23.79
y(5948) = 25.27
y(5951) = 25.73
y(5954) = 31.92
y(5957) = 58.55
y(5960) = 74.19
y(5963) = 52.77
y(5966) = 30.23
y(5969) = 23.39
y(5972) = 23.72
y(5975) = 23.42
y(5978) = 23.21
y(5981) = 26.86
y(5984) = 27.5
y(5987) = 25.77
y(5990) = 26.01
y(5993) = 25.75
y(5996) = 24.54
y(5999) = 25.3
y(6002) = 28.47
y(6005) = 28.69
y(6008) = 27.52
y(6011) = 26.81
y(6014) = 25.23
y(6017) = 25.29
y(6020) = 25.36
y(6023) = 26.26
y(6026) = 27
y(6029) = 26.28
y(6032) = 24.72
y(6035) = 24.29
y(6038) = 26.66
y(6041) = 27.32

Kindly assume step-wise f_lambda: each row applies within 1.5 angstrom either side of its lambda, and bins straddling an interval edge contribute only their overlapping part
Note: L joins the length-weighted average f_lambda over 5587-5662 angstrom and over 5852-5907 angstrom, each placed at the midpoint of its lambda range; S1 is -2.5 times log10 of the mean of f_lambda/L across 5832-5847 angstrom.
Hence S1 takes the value 0.19 mag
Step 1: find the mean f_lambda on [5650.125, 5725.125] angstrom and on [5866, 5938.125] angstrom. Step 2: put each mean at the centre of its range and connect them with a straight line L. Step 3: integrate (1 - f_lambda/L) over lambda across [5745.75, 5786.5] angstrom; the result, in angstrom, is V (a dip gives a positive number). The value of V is 1.5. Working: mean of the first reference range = 28.1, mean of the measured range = 27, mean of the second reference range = 27.8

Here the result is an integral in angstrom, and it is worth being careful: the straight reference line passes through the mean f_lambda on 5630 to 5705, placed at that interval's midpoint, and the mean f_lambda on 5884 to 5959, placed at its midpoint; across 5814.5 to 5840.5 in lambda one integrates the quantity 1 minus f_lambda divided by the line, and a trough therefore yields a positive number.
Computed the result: 3.2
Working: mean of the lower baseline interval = 27.6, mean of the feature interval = 24.9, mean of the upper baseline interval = 28.8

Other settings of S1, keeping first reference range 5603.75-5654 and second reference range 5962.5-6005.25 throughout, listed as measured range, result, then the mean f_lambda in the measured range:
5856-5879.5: 0.04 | 26.7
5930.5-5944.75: 0.06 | 25.8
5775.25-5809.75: 0.07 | 26.1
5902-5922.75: 0.02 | 27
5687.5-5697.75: 0.04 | 27.4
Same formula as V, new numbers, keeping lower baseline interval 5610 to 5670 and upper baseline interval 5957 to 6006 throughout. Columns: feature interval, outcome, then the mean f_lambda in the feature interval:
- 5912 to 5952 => 6.31 angstrom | 26.1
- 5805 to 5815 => 1.86 angstrom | 24.2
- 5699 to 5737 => -0.51 angstrom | 29.1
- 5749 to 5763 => 0.68 angstrom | 27.7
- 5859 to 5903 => 3.52 angstrom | 28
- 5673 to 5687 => 0.28 angstrom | 27.8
